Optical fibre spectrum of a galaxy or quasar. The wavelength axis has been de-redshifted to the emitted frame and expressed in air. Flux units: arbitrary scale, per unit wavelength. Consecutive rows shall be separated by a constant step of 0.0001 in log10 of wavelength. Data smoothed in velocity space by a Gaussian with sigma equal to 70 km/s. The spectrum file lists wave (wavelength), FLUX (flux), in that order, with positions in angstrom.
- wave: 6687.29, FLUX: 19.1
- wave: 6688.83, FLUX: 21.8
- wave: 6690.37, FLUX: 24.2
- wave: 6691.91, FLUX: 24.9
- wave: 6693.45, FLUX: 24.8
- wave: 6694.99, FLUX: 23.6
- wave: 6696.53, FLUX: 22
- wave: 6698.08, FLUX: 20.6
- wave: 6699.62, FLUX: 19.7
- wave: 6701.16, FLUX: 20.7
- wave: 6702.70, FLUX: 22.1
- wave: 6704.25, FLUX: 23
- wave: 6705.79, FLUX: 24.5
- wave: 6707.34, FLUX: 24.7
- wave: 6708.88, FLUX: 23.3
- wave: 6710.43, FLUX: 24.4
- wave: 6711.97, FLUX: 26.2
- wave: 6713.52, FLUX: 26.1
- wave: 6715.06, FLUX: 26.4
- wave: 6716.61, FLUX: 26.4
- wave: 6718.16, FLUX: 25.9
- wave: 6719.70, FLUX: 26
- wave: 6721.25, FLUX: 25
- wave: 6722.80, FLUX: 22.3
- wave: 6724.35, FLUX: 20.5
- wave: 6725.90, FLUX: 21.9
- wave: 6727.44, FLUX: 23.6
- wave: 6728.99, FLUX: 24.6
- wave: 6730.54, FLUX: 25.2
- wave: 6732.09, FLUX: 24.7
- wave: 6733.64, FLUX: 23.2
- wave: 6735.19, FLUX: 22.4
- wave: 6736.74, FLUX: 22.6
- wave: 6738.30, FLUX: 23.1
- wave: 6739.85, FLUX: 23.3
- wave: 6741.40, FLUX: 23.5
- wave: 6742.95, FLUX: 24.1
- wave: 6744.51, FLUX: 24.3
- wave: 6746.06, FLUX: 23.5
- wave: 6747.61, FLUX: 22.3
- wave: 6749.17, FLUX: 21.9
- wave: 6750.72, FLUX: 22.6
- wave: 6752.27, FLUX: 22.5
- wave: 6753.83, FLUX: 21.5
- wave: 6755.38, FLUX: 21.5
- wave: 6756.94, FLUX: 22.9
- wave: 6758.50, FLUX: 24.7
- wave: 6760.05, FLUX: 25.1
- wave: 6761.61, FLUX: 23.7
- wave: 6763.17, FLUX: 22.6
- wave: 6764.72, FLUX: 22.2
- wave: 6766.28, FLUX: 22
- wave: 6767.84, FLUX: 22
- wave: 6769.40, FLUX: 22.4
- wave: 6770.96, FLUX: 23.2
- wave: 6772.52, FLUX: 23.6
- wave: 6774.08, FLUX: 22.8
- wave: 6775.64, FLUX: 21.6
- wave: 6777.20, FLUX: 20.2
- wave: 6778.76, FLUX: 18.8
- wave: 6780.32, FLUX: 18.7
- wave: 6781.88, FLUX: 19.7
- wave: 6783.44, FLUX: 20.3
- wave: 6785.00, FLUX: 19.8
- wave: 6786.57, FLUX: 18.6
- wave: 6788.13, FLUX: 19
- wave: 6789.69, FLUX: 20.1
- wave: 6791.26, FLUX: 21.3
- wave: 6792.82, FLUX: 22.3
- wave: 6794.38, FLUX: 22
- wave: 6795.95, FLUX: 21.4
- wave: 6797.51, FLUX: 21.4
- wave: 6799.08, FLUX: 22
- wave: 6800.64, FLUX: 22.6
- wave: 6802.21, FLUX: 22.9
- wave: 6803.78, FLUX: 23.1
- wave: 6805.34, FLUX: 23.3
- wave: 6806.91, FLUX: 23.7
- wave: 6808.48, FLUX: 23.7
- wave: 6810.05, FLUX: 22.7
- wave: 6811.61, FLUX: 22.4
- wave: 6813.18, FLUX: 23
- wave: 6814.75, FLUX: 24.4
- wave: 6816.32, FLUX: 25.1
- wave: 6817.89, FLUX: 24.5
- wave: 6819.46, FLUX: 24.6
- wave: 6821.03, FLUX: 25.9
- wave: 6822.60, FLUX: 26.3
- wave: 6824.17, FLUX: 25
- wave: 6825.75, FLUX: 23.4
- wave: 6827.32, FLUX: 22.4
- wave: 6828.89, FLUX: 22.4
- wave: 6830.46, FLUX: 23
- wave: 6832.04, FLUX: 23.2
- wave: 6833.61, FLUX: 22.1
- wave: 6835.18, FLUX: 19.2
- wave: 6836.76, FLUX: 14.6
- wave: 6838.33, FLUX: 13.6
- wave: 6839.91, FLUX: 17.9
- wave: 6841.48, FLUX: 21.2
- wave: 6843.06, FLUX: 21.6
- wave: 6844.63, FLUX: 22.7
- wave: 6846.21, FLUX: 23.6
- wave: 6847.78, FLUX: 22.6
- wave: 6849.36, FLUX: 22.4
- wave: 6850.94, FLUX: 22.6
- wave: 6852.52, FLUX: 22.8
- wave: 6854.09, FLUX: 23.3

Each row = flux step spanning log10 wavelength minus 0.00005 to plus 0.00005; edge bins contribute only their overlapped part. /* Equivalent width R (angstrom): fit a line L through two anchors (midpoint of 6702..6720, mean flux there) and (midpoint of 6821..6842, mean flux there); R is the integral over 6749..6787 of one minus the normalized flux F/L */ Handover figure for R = 2.3 angstrom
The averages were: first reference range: 24.9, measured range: 21.8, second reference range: 21.3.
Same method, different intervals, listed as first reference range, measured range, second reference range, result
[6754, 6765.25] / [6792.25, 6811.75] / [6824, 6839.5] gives -0.81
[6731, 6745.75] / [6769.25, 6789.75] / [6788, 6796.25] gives 1.06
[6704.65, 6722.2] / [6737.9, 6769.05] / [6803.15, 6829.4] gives 2.25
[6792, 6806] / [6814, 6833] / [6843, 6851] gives -1.40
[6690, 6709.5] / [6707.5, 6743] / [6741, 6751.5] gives -1.66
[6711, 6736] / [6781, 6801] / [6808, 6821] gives 2.74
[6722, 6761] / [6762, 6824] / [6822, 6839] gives -0.46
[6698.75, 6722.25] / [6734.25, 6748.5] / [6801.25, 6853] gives 0.34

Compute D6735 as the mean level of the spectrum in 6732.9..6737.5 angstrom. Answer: 22.7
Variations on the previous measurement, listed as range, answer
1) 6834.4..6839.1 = 15.8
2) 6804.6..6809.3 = 23.5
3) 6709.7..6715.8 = 25.8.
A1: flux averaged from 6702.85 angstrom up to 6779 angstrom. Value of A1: 23.4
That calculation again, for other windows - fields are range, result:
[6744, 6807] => 21.9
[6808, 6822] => 24.1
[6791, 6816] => 22.7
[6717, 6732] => 24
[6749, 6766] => 22.9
